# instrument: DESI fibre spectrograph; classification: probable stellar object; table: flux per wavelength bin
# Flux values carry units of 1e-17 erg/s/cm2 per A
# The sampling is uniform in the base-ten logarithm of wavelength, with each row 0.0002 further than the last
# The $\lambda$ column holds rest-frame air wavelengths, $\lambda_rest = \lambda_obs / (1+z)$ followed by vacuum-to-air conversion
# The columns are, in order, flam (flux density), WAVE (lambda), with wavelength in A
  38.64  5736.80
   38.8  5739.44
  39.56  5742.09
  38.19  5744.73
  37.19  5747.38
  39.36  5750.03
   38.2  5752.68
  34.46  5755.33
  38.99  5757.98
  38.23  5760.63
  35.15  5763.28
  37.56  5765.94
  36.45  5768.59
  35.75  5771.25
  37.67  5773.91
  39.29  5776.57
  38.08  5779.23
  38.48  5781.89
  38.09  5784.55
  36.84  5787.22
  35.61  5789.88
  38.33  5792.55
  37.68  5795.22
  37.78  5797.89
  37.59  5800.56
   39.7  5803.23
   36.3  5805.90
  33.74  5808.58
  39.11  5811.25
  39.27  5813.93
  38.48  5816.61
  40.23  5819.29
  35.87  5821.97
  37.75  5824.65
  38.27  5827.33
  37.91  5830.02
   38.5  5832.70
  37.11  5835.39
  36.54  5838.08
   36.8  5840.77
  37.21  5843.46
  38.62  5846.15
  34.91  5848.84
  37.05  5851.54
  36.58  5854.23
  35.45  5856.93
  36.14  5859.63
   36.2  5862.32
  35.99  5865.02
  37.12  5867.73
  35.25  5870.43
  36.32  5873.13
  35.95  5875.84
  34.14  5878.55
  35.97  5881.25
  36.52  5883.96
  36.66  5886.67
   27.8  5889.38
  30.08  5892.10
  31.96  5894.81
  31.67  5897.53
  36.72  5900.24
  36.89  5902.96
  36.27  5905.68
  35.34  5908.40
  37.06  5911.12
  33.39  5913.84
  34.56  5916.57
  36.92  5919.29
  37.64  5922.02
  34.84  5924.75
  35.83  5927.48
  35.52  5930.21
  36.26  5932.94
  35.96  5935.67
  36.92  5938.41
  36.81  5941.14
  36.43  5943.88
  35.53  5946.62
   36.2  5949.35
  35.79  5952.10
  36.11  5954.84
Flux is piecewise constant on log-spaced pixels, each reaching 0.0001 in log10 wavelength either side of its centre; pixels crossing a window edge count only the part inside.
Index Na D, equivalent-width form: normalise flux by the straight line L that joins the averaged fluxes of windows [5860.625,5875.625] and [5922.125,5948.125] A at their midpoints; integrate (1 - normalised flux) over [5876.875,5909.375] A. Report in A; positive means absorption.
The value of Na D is 1.77 A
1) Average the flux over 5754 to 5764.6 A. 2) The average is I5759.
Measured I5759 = 36.7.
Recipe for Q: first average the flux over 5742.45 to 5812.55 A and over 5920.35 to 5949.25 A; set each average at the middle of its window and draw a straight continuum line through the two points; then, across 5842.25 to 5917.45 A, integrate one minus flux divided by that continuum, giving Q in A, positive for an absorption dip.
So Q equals 2.80 A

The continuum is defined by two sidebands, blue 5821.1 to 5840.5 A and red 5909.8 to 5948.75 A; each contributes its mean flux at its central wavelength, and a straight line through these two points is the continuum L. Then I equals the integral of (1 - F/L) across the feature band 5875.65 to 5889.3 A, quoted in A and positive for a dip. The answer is 0.6 A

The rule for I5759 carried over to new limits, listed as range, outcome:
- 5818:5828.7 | 38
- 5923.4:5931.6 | 35.4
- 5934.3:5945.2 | 36.5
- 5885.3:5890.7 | 32.3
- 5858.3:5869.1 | 36.4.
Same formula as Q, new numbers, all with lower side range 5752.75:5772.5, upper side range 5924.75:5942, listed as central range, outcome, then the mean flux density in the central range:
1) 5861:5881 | 0.3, 35.9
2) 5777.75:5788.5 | -0.4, 37.9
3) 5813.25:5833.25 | -0.9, 38.2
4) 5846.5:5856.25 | 0.0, 36.4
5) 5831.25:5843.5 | -0.3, 37.2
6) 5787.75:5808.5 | -0.4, 37.3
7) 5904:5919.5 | 0.3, 35.5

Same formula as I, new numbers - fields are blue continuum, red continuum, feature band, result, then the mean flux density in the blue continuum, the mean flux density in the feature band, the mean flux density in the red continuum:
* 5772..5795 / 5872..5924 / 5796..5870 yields -1.5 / 37.7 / 37.2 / 34.8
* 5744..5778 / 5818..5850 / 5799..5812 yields 0.1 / 37.4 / 37.2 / 37.5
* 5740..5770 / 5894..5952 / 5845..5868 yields 0.0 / 37.6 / 36.4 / 35.7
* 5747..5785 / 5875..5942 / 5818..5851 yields -1.0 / 37.5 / 37.5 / 35.1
